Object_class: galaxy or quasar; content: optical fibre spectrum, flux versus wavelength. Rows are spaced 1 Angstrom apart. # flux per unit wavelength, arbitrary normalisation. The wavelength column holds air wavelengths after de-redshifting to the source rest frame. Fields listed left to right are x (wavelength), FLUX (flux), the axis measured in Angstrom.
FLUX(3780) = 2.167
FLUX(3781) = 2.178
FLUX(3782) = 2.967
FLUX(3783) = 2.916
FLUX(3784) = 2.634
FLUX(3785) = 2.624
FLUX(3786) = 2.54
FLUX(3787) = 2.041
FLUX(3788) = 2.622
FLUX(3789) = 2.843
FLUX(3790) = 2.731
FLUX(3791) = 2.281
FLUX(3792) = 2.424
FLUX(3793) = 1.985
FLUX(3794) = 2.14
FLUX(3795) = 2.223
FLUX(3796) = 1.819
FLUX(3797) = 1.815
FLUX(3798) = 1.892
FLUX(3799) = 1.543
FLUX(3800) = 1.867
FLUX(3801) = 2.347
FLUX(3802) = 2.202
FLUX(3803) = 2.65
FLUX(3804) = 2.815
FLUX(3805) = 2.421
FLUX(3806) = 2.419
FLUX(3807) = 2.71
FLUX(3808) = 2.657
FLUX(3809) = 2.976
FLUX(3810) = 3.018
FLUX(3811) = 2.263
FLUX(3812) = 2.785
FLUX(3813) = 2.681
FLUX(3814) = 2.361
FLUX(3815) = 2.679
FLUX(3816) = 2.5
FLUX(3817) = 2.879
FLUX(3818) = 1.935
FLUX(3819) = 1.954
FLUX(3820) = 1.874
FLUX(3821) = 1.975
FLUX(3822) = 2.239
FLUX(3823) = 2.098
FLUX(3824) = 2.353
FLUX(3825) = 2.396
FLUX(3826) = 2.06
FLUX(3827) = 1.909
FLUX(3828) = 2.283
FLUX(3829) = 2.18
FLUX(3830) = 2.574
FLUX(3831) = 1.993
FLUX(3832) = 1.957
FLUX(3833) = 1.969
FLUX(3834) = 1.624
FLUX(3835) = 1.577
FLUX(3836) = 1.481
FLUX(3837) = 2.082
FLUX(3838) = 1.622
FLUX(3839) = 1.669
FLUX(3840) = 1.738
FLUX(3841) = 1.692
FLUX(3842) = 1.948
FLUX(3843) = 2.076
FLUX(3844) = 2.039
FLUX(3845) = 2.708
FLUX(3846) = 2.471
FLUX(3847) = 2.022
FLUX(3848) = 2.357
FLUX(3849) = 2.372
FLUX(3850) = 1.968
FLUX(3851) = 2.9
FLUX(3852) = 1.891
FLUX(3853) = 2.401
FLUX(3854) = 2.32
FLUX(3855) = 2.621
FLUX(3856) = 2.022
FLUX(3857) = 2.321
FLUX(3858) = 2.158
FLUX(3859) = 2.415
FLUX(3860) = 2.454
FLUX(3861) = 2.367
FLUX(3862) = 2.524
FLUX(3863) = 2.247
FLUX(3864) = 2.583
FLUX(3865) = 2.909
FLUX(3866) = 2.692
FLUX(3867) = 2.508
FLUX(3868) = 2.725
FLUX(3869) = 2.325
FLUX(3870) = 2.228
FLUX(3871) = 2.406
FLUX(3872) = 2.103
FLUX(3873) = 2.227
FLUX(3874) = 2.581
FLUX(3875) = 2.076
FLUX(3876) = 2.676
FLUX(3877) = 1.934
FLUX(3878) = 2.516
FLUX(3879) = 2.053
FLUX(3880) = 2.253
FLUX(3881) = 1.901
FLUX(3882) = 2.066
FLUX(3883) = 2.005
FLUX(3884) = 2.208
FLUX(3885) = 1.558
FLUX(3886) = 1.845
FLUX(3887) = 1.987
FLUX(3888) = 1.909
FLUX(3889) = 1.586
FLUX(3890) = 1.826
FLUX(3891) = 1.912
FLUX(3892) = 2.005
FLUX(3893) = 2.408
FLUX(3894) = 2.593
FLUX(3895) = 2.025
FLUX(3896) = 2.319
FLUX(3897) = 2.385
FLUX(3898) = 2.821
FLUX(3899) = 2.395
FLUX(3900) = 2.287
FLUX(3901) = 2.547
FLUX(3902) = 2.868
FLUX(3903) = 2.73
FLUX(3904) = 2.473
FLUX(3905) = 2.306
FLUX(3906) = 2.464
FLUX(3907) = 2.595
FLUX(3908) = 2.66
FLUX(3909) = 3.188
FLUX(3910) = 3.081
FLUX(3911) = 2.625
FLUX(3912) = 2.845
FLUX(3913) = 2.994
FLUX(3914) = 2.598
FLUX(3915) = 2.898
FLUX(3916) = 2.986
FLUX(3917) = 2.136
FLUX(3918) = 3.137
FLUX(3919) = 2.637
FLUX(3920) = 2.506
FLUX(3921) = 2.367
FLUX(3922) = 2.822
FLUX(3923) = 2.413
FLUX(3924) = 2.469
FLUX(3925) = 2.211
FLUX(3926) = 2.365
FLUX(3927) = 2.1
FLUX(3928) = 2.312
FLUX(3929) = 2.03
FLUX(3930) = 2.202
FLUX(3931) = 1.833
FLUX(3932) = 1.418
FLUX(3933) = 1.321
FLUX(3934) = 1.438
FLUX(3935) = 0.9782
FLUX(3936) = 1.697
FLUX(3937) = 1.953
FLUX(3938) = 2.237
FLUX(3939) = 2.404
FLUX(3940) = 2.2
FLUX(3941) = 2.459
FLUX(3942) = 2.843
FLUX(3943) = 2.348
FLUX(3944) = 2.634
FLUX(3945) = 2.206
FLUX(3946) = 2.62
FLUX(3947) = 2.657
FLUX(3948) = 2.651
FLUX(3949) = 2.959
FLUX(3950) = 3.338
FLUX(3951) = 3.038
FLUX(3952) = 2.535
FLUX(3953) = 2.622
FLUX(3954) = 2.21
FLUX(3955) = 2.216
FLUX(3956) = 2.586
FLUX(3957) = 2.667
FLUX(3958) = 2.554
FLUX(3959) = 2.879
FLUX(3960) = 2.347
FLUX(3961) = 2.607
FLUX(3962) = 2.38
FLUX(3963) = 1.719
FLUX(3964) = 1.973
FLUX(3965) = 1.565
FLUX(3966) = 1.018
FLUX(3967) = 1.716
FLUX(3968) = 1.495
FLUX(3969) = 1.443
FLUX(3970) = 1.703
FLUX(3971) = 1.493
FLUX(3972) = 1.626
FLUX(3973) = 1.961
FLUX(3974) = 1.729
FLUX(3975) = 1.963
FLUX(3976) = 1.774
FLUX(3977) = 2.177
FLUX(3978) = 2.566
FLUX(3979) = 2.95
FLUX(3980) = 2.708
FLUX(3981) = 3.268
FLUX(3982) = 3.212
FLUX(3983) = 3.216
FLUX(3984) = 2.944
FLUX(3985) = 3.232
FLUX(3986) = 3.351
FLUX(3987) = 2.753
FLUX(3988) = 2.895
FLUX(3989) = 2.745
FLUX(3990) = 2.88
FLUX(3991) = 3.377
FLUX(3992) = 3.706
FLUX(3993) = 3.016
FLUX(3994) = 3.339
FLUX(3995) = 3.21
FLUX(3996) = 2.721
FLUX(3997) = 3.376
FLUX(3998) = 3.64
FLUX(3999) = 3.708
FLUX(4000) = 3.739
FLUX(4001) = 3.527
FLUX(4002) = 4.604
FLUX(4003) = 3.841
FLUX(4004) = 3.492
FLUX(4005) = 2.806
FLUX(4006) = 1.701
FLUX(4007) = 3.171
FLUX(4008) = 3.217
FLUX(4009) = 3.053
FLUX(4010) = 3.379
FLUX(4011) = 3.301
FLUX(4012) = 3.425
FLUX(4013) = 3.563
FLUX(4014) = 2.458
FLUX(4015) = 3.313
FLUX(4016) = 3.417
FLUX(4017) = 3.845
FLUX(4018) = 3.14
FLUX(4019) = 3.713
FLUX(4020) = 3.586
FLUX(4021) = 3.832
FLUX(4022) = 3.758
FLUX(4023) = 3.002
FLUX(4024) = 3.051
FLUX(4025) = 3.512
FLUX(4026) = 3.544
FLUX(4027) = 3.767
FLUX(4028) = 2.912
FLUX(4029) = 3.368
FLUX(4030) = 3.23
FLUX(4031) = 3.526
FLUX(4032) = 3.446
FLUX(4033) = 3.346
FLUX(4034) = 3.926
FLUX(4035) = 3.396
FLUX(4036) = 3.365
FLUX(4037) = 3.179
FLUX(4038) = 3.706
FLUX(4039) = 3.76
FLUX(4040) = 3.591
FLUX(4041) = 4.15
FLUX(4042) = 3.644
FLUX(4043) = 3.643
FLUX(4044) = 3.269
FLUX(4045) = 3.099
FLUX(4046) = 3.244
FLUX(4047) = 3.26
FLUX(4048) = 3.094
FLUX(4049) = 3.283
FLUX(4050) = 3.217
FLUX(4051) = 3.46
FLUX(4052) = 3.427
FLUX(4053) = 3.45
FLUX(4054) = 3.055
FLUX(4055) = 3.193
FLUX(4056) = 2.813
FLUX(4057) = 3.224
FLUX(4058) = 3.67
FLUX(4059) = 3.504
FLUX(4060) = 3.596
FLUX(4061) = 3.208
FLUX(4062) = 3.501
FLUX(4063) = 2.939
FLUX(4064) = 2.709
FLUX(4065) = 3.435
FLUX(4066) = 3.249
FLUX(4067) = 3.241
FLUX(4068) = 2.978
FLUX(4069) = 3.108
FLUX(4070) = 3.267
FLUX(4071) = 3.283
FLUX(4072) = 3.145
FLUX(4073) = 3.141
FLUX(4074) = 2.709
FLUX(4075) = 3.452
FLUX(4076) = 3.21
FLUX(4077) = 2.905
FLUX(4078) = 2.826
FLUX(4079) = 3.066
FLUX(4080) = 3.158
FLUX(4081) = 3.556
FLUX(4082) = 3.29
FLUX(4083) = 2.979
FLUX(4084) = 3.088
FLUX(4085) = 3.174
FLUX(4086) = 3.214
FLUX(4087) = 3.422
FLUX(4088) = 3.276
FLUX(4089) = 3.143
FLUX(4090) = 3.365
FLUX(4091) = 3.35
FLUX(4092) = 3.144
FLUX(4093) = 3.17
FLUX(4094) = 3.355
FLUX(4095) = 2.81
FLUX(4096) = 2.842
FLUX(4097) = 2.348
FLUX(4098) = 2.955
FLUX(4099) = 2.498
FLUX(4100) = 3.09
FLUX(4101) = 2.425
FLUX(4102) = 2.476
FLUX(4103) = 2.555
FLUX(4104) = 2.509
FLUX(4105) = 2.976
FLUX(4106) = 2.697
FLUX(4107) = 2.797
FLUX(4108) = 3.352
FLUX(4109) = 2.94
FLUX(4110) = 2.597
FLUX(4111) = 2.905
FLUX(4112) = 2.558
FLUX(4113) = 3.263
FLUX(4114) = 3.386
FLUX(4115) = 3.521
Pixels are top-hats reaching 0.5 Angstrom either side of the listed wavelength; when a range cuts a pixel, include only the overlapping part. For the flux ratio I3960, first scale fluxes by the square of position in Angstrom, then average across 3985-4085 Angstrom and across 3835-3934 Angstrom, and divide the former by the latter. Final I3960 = 1.55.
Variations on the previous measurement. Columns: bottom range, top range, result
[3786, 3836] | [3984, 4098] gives 1.62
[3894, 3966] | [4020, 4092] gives 1.46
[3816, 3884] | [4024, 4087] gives 1.66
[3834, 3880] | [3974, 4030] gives 1.53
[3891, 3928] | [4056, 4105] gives 1.32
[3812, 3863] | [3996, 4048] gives 1.72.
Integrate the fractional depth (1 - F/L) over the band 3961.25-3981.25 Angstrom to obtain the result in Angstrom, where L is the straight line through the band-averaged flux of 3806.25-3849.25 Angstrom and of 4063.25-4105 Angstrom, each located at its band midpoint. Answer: 5.4 Angstrom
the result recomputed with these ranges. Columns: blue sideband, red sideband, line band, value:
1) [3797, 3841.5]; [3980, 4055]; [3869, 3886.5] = 2.6 Angstrom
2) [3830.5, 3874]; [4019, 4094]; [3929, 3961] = 4.6 Angstrom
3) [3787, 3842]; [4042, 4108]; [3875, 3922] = 2.2 Angstrom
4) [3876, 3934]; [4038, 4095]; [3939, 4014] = 1.2 Angstrom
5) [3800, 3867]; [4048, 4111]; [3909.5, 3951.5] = 3.1 Angstrom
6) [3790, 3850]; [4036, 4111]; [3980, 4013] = -4.3 Angstrom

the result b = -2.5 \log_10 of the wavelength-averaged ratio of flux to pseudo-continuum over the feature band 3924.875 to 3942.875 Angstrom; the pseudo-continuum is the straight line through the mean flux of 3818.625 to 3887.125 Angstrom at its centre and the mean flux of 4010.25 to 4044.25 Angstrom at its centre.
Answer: 0.35 mag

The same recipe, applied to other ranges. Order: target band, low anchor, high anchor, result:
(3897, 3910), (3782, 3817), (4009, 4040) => 0.108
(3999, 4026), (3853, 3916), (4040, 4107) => -0.165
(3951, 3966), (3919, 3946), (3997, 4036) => 0.094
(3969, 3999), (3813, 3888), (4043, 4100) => 0.022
